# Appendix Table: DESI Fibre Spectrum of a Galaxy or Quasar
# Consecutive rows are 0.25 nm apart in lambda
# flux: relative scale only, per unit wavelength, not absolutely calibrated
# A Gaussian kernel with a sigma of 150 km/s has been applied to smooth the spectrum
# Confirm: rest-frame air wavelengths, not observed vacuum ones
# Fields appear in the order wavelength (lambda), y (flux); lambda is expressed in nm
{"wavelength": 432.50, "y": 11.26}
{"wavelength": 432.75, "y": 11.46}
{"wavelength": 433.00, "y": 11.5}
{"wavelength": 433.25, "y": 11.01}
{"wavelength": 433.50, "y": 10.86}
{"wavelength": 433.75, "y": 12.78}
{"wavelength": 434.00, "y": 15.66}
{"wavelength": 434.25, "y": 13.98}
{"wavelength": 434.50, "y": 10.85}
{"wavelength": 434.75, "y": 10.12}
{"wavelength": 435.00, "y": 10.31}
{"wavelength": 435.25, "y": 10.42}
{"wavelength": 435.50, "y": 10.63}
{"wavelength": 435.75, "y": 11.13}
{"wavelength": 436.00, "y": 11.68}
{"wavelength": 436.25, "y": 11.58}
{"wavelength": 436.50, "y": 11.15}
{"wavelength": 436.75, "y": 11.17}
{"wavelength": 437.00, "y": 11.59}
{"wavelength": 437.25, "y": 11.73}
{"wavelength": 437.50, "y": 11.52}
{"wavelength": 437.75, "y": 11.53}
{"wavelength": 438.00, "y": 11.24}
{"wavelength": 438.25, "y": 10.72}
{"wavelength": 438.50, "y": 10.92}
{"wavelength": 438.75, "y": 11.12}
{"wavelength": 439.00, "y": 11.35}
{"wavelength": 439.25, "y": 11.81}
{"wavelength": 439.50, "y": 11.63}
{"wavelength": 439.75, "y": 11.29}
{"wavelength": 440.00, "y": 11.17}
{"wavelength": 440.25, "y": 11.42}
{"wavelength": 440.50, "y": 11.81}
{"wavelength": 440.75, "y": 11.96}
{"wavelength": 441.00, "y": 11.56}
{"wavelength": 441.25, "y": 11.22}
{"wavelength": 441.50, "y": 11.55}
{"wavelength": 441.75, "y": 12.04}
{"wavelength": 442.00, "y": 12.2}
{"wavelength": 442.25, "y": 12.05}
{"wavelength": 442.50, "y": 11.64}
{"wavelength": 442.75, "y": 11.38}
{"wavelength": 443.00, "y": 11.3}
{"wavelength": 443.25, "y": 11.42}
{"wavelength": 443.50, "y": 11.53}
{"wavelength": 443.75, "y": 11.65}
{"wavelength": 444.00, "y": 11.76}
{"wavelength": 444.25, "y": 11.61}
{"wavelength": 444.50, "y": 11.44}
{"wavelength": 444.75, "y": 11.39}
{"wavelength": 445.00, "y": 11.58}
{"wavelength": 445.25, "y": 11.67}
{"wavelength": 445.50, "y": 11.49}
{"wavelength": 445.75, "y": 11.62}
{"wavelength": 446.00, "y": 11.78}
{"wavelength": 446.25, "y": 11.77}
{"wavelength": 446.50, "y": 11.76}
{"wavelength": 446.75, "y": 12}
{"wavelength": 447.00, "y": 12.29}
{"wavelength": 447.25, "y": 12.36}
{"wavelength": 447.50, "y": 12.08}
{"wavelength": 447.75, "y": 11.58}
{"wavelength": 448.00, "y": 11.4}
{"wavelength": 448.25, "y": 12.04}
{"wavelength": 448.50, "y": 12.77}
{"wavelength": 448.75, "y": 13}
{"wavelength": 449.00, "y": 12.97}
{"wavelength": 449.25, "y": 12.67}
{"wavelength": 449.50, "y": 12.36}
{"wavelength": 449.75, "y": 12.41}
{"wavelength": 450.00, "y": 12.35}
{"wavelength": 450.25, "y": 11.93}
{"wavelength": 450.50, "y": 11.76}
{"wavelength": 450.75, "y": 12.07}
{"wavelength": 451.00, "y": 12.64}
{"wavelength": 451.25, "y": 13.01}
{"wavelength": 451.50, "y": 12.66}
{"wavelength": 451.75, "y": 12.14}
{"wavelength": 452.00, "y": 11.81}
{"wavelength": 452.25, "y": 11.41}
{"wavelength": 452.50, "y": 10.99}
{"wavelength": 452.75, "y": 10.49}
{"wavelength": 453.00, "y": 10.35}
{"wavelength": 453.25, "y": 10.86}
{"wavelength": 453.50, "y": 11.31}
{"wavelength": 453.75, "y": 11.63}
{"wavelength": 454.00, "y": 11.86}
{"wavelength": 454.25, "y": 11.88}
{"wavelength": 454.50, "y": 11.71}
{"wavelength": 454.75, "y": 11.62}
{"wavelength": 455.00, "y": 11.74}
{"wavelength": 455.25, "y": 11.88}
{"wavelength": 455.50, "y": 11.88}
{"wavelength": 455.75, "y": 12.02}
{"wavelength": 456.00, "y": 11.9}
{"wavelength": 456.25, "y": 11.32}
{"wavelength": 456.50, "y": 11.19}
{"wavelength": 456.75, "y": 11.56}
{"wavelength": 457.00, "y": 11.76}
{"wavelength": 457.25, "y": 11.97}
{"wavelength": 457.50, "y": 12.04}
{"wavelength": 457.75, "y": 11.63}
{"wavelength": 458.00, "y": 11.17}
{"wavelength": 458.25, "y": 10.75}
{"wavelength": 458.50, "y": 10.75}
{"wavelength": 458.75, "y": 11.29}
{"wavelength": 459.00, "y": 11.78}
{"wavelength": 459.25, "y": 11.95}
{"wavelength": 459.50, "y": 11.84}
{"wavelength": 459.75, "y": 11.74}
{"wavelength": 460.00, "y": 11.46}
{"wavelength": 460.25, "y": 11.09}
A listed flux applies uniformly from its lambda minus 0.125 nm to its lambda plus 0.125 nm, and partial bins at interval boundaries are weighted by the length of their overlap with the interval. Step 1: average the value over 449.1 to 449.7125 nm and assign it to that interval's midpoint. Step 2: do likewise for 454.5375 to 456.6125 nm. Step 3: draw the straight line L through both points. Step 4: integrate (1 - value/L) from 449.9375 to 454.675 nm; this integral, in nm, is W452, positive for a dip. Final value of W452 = 0.16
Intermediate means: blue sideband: 12.5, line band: 11.7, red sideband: 11.7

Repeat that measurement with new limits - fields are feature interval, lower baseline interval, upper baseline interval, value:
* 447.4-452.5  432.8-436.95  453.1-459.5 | -0.29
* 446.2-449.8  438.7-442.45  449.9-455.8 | -0.17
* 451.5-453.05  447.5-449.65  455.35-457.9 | 0.09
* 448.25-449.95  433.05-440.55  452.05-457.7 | -0.17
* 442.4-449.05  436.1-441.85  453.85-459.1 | -0.18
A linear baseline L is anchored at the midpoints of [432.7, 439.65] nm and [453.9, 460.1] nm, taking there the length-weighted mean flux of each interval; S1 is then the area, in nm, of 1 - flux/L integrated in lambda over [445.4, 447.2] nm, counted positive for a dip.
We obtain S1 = -0.045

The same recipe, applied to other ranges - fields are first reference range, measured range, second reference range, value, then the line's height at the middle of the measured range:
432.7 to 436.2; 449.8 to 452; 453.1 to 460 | -0.134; 11.6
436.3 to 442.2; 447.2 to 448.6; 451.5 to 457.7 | -0.058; 11.5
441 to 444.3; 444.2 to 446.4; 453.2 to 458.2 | 0.009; 11.6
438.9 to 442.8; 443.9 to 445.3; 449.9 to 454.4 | 0.012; 11.7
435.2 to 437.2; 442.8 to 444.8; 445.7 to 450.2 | 0.056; 11.8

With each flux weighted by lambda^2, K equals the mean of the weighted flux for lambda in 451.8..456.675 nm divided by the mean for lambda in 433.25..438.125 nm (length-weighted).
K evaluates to 1.08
